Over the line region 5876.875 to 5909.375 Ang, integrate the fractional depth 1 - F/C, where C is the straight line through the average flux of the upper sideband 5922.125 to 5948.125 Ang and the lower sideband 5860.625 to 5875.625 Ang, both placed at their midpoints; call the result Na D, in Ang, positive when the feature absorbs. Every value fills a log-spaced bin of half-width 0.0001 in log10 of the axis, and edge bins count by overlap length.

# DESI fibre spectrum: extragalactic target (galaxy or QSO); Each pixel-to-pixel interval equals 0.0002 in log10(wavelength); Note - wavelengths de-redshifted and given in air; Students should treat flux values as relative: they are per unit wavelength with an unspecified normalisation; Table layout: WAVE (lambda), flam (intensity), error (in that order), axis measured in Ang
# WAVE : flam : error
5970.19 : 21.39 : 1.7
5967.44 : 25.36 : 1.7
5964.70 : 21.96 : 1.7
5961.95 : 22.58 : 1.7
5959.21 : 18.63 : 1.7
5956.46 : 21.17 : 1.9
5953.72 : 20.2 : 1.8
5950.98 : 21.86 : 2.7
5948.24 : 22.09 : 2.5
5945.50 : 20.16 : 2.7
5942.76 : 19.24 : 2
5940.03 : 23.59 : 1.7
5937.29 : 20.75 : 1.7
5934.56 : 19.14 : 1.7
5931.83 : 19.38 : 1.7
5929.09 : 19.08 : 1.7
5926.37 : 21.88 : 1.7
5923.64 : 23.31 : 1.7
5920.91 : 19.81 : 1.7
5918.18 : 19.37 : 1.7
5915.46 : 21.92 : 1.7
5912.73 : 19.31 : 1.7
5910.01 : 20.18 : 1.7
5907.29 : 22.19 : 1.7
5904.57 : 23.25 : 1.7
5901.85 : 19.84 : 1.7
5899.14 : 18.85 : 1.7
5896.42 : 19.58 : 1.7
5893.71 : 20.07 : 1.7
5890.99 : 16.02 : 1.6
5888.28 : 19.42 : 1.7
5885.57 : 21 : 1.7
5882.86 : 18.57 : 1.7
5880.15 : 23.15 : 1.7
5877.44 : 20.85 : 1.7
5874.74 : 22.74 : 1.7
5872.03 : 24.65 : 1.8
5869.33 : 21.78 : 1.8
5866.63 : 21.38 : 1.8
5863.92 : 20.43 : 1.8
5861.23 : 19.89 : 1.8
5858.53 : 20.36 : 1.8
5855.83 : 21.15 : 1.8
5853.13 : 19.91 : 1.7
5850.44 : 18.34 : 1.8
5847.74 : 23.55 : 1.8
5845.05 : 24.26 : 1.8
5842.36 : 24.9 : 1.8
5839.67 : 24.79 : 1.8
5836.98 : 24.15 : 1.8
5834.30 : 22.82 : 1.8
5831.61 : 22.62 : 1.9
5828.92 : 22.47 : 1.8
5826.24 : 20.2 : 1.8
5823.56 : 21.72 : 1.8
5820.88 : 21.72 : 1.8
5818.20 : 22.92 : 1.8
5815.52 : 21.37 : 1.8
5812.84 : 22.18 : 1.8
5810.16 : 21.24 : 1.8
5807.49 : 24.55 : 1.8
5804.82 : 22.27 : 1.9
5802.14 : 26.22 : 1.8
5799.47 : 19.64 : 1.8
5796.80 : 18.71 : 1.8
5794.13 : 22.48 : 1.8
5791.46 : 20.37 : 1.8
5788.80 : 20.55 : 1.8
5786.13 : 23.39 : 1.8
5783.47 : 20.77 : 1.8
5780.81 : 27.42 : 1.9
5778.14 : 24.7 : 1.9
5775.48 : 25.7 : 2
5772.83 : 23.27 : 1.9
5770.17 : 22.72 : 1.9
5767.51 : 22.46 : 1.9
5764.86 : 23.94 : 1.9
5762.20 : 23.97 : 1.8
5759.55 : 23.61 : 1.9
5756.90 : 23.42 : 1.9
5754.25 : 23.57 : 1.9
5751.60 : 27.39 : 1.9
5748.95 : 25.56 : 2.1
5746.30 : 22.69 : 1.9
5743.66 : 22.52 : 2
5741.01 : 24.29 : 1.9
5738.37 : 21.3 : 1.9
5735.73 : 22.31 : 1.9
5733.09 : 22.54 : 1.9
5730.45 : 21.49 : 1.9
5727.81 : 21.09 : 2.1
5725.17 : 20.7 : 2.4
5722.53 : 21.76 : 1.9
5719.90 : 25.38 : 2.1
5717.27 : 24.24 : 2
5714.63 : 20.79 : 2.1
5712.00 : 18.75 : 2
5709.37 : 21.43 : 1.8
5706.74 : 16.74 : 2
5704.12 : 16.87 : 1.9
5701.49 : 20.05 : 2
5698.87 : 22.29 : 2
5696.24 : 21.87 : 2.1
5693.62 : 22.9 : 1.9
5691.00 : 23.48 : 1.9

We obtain 1.9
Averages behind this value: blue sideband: 21.9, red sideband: 20.8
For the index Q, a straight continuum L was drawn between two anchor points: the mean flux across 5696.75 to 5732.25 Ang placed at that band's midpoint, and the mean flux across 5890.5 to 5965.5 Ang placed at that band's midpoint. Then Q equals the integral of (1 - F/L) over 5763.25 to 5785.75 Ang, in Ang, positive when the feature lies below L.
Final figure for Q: -3.3 Ang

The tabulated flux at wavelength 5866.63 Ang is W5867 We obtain 21.38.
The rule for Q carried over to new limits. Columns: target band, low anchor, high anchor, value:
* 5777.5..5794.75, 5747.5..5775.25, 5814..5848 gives 0.6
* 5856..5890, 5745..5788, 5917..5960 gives 1.2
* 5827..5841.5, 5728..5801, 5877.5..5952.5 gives -1.0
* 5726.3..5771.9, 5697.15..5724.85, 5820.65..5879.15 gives -4.4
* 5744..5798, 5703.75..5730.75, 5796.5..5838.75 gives -4.2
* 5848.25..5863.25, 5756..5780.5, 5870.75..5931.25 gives 1.1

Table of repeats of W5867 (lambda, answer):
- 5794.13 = 22.48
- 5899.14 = 18.85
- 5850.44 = 18.34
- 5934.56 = 19.14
